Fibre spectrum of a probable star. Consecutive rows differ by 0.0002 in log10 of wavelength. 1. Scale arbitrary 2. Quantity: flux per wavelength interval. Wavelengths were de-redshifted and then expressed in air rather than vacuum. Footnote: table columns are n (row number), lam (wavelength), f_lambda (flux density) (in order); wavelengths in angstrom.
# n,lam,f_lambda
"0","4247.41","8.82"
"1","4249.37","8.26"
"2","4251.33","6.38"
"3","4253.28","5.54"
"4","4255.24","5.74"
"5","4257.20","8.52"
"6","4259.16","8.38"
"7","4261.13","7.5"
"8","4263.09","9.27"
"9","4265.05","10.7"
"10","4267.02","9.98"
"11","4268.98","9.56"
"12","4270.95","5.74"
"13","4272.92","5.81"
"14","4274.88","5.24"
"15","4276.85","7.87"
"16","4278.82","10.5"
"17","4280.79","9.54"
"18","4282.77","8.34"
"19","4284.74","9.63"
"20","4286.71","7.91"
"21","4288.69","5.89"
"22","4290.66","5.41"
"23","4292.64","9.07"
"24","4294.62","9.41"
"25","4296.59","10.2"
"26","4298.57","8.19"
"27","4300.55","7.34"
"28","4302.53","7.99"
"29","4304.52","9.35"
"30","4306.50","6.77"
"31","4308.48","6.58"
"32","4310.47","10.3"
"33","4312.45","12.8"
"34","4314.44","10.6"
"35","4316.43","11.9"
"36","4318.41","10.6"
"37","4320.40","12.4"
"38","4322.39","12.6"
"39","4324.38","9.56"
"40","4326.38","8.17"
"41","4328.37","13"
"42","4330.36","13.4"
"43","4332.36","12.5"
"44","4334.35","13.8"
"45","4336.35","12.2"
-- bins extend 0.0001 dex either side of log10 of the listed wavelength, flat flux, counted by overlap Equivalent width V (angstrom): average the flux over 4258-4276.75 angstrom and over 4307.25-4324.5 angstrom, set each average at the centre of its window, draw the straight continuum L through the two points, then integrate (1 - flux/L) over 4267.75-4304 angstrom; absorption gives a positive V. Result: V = 4.2 angstrom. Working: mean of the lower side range 8.02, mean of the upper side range 10.8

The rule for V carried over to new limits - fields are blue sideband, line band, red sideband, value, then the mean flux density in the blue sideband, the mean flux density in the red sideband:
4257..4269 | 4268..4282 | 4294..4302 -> 1.91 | 9.14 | 8.72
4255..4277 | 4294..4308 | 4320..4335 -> 2.45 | 7.93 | 11.9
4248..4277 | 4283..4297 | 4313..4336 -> 1.94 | 7.64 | 11.7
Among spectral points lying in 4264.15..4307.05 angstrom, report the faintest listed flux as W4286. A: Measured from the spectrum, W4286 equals 5.24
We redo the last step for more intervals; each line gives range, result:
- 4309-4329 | 8.17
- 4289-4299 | 5.41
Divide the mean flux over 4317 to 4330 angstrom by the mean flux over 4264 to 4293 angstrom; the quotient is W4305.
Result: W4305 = 1.4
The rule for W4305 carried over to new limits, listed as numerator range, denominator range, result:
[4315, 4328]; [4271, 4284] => 1.41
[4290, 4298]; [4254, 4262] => 1.16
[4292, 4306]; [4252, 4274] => 1.11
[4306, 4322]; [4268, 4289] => 1.32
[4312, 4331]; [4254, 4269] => 1.33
